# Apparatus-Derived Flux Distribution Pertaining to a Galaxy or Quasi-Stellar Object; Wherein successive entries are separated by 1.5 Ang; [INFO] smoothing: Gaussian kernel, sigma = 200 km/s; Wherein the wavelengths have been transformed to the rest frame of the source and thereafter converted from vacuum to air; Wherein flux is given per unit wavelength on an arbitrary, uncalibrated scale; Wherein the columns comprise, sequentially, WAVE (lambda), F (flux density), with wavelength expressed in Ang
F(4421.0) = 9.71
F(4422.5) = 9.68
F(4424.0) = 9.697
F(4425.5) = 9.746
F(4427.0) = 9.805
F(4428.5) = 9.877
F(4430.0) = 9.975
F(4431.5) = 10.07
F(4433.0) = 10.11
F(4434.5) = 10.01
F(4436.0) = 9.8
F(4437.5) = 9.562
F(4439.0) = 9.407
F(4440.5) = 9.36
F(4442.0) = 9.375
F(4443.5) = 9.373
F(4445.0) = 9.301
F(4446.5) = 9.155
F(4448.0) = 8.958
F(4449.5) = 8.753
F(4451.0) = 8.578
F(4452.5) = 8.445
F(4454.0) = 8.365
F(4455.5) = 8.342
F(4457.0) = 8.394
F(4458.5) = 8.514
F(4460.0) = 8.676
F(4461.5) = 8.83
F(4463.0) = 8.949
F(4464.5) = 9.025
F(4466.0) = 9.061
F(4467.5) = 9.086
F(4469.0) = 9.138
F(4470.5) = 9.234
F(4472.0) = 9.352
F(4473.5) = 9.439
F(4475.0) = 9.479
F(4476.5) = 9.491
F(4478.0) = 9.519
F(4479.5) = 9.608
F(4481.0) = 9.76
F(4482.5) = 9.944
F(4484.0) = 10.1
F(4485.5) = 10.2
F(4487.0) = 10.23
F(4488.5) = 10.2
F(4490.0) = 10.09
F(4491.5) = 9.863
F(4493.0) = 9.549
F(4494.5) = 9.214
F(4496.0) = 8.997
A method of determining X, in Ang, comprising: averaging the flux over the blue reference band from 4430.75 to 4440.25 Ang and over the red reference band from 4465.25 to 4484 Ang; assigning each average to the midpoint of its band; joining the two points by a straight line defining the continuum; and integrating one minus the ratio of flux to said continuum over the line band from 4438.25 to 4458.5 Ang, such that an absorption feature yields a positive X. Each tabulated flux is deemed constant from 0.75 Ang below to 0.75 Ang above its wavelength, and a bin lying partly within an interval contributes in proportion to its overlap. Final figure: 1.7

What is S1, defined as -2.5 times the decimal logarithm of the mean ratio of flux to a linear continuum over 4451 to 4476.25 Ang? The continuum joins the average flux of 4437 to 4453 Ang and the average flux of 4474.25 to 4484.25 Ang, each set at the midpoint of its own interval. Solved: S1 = 0.063 mag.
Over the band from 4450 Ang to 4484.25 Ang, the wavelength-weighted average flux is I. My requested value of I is 9.08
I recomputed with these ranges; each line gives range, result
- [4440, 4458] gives 8.85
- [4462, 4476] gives 9.19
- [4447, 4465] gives 8.65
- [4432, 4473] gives 9.09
